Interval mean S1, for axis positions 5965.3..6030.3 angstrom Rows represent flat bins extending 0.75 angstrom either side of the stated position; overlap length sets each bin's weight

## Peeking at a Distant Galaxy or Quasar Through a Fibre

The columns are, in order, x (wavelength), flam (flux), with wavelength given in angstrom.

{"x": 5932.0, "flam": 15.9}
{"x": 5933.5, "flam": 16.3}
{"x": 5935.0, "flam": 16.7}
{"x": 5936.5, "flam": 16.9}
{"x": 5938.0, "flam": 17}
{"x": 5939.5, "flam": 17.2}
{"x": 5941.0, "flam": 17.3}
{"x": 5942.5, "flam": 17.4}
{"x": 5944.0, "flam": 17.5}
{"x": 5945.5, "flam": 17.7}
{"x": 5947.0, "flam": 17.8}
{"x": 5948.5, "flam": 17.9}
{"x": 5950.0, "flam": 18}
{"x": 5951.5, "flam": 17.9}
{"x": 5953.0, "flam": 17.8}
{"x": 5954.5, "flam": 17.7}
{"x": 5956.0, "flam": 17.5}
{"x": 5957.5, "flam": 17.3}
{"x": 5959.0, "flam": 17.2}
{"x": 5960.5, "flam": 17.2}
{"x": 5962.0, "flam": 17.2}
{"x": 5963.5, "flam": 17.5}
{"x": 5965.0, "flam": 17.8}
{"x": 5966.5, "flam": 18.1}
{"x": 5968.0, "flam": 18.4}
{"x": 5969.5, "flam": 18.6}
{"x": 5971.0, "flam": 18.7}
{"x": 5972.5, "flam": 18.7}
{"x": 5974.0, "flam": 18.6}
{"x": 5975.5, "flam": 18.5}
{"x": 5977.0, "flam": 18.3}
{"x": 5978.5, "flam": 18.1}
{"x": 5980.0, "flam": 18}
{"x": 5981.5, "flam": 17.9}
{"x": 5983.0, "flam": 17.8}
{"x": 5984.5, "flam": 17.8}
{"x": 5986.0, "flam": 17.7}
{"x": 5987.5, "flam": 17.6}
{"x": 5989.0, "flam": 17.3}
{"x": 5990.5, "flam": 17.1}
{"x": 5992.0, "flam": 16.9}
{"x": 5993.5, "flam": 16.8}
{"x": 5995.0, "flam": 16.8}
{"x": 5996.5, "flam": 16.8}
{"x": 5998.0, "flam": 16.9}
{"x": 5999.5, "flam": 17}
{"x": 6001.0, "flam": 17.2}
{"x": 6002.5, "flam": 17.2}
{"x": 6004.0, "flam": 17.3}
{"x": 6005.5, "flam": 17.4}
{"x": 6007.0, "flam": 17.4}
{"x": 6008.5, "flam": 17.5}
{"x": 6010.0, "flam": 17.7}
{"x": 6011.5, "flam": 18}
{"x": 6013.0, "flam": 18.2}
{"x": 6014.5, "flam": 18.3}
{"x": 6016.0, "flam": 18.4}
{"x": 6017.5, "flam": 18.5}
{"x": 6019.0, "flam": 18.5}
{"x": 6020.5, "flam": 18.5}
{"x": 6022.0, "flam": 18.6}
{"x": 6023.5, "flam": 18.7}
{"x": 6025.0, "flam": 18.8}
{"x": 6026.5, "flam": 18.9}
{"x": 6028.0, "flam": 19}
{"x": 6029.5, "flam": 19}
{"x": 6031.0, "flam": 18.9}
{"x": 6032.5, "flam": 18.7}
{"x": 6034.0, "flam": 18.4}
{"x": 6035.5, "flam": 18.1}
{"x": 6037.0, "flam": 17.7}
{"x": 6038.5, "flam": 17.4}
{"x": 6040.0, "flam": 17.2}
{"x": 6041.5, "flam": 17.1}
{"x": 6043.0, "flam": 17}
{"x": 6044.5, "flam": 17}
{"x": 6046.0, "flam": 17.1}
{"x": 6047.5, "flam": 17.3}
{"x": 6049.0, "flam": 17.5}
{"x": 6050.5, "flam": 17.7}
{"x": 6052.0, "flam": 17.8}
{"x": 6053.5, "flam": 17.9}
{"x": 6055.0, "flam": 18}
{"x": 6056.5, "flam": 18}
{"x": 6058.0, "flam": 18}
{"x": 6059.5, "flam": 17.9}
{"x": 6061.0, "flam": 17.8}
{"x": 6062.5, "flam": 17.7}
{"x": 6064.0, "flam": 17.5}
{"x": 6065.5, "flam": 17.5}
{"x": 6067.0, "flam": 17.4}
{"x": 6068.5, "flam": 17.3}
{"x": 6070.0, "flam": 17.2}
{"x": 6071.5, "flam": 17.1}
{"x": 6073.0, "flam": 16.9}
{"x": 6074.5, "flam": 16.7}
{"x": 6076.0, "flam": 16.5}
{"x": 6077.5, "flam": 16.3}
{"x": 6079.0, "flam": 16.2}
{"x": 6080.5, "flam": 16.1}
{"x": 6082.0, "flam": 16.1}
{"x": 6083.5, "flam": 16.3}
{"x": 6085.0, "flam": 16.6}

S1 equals 17.9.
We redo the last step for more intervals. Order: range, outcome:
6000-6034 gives 18.2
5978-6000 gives 17.4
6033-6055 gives 17.5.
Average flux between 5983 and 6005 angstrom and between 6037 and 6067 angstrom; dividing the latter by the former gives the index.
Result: 1.0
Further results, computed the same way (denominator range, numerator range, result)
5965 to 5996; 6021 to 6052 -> 1.01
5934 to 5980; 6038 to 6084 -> 0.97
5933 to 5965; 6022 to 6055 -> 1.03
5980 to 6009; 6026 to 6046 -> 1.04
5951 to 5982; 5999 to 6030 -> 1.01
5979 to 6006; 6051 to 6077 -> 1.01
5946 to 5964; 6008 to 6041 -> 1.04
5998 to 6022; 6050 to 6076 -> 0.98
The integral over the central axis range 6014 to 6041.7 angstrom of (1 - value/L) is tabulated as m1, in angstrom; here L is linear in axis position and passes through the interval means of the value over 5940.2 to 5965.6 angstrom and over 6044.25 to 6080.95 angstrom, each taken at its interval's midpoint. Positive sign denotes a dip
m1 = -1.6 angstrom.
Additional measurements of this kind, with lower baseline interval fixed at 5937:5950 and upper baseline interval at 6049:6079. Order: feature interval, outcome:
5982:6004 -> 0.3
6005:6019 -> -0.4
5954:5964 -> 0.1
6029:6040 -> -0.5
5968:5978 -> -0.6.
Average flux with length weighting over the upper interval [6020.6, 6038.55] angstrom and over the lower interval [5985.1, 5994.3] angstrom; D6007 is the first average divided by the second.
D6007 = 1.08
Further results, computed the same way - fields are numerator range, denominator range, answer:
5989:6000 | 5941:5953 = 0.96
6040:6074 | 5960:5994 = 0.98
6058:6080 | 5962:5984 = 0.94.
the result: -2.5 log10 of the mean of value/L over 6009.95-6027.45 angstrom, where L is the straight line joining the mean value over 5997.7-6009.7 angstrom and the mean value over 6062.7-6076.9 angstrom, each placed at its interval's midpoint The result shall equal -0.07 mag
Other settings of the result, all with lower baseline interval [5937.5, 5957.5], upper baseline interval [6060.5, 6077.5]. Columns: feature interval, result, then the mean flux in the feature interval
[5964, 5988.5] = -0.040 mag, 18.1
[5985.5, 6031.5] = -0.027 mag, 17.8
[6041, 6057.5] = -0.016 mag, 17.5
